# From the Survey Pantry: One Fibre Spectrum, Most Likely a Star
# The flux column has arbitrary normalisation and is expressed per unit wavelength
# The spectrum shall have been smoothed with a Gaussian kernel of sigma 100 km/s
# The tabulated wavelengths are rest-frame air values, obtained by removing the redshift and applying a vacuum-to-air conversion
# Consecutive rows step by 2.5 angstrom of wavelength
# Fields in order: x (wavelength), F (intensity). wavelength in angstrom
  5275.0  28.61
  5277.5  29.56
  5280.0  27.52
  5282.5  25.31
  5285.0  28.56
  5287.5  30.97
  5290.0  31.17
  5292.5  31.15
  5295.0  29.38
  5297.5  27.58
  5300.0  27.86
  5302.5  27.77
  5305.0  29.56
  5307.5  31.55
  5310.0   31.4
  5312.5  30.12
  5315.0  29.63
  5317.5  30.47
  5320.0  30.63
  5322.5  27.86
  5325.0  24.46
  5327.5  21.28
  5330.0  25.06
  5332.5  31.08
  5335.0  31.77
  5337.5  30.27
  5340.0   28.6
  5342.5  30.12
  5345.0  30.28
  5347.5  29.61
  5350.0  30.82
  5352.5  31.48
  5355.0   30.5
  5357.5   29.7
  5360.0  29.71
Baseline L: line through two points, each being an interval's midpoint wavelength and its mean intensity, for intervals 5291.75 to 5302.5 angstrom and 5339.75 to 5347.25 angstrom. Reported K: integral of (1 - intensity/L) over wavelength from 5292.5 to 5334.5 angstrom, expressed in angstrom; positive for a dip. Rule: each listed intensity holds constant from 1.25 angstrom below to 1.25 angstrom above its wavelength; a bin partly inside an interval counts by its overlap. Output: 0.7 angstrom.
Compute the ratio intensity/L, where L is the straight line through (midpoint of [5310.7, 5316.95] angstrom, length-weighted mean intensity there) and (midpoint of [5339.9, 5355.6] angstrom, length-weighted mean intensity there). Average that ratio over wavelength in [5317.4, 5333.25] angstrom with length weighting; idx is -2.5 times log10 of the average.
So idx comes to 0.124 mag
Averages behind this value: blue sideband 30.1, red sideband 30.3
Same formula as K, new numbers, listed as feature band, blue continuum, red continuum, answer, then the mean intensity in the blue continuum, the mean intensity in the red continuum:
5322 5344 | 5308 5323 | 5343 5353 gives 1.8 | 30.2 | 30.4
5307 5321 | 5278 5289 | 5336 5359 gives -0.7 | 28.3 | 30.2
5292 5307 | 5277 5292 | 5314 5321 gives 0.3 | 28.9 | 30.3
